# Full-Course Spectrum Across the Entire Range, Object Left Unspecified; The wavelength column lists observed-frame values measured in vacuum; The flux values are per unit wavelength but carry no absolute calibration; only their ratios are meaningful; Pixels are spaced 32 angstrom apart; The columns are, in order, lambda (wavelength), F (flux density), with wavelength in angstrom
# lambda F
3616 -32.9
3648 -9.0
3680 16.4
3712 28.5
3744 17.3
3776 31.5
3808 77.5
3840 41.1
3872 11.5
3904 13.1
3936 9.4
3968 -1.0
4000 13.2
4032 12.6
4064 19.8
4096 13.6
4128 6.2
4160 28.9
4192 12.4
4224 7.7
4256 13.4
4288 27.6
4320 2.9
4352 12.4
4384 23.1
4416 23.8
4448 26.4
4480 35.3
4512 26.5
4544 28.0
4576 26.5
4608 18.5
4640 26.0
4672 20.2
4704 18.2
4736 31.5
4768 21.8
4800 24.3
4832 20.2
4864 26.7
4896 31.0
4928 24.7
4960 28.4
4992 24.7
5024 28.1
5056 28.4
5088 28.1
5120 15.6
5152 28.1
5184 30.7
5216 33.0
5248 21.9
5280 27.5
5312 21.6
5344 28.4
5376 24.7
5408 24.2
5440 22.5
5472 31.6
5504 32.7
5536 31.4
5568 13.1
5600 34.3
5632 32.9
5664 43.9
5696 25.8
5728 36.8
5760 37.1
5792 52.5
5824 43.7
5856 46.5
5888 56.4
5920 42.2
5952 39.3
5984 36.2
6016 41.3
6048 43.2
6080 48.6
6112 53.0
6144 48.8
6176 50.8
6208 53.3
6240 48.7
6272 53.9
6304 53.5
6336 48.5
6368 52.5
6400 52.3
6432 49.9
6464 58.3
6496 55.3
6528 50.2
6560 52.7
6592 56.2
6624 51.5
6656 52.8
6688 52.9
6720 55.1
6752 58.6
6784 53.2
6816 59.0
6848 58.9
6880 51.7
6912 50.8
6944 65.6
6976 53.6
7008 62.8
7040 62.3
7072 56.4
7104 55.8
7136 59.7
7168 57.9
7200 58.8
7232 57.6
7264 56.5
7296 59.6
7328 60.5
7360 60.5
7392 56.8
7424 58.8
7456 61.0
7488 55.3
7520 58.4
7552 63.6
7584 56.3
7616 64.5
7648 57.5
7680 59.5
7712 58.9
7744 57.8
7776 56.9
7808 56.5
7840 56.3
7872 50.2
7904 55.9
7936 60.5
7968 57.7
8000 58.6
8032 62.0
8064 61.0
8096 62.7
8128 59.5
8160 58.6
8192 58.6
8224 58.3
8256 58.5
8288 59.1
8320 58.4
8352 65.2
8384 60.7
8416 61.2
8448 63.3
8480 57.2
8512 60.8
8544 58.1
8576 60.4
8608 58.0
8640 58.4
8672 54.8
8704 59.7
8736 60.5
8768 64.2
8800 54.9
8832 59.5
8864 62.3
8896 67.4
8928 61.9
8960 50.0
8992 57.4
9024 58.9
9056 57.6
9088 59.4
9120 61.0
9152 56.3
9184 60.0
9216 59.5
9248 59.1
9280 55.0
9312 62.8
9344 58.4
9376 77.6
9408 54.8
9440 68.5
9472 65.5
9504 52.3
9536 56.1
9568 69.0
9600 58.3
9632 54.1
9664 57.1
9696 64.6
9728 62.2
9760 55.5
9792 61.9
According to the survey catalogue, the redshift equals 0.52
